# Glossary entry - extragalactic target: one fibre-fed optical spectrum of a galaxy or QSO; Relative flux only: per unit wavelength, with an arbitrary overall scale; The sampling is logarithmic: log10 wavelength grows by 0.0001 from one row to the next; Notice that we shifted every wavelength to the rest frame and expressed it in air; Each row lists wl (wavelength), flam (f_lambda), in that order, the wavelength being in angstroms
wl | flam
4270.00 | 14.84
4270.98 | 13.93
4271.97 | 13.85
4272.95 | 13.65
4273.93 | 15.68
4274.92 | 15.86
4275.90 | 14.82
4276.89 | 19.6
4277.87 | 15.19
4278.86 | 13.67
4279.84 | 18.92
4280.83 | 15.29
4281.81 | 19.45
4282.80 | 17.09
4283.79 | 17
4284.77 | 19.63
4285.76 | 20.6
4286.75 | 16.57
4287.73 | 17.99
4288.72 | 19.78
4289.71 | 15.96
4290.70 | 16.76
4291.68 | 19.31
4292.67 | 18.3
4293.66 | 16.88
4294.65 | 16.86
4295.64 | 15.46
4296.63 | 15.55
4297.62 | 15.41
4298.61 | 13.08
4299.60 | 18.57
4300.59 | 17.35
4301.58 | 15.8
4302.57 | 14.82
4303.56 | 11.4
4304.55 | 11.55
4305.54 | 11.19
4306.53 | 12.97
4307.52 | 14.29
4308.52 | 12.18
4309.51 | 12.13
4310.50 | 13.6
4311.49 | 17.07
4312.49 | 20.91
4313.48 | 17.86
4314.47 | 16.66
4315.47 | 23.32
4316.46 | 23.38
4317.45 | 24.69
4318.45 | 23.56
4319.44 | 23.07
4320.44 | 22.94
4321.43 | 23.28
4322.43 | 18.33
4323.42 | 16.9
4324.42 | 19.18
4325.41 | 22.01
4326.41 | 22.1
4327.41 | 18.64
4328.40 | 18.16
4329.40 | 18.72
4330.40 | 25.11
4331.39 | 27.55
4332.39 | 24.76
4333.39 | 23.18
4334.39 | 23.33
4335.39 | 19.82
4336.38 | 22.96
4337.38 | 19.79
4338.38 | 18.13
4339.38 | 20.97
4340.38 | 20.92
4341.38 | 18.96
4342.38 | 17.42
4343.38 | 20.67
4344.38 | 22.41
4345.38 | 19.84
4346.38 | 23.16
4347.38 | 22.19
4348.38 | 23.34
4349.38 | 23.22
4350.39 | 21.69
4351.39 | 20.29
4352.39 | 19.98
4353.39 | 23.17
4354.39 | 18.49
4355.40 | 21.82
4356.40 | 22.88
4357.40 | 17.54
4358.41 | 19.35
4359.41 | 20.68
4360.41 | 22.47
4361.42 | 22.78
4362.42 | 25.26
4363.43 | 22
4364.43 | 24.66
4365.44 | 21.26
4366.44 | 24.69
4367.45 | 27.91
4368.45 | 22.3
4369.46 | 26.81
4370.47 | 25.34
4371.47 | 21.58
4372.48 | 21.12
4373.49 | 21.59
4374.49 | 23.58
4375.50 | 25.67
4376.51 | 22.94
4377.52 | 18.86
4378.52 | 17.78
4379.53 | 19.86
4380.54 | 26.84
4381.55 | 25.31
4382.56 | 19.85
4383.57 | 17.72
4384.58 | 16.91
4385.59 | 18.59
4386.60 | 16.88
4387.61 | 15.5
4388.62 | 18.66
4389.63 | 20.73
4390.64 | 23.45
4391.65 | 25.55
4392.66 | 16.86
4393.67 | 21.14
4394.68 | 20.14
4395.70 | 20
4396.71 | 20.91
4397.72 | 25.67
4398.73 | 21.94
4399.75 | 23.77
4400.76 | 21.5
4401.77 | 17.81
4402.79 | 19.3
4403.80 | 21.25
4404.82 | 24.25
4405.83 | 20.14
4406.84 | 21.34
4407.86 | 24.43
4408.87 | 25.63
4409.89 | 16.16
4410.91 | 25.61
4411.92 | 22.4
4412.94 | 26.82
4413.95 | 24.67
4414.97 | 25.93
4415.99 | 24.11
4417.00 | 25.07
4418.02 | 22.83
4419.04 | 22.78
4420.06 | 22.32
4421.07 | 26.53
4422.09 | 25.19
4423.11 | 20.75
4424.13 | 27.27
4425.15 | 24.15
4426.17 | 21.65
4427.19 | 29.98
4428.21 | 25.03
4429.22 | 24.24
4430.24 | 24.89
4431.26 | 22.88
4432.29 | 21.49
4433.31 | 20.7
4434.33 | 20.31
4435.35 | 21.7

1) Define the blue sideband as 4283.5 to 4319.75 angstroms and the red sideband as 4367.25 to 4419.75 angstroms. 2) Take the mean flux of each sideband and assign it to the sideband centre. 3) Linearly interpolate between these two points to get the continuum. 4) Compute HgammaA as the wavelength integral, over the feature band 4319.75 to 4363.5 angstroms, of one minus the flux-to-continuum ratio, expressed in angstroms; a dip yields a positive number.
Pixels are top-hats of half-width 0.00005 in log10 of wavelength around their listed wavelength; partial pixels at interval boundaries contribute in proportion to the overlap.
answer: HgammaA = -4.83 angstroms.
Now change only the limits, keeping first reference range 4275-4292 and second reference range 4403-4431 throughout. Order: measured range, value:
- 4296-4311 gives 3.58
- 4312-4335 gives -2.67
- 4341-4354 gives -0.46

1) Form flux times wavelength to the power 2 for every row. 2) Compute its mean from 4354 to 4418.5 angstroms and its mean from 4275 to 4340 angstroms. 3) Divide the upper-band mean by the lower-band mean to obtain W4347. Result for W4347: 1.24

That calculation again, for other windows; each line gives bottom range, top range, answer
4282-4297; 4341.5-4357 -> 1.24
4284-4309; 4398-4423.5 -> 1.52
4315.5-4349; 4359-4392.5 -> 1.04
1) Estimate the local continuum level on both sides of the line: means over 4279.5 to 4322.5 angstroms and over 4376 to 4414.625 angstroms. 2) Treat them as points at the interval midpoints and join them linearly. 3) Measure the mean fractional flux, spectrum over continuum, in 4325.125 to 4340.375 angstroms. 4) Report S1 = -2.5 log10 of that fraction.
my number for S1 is -0.16 mag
